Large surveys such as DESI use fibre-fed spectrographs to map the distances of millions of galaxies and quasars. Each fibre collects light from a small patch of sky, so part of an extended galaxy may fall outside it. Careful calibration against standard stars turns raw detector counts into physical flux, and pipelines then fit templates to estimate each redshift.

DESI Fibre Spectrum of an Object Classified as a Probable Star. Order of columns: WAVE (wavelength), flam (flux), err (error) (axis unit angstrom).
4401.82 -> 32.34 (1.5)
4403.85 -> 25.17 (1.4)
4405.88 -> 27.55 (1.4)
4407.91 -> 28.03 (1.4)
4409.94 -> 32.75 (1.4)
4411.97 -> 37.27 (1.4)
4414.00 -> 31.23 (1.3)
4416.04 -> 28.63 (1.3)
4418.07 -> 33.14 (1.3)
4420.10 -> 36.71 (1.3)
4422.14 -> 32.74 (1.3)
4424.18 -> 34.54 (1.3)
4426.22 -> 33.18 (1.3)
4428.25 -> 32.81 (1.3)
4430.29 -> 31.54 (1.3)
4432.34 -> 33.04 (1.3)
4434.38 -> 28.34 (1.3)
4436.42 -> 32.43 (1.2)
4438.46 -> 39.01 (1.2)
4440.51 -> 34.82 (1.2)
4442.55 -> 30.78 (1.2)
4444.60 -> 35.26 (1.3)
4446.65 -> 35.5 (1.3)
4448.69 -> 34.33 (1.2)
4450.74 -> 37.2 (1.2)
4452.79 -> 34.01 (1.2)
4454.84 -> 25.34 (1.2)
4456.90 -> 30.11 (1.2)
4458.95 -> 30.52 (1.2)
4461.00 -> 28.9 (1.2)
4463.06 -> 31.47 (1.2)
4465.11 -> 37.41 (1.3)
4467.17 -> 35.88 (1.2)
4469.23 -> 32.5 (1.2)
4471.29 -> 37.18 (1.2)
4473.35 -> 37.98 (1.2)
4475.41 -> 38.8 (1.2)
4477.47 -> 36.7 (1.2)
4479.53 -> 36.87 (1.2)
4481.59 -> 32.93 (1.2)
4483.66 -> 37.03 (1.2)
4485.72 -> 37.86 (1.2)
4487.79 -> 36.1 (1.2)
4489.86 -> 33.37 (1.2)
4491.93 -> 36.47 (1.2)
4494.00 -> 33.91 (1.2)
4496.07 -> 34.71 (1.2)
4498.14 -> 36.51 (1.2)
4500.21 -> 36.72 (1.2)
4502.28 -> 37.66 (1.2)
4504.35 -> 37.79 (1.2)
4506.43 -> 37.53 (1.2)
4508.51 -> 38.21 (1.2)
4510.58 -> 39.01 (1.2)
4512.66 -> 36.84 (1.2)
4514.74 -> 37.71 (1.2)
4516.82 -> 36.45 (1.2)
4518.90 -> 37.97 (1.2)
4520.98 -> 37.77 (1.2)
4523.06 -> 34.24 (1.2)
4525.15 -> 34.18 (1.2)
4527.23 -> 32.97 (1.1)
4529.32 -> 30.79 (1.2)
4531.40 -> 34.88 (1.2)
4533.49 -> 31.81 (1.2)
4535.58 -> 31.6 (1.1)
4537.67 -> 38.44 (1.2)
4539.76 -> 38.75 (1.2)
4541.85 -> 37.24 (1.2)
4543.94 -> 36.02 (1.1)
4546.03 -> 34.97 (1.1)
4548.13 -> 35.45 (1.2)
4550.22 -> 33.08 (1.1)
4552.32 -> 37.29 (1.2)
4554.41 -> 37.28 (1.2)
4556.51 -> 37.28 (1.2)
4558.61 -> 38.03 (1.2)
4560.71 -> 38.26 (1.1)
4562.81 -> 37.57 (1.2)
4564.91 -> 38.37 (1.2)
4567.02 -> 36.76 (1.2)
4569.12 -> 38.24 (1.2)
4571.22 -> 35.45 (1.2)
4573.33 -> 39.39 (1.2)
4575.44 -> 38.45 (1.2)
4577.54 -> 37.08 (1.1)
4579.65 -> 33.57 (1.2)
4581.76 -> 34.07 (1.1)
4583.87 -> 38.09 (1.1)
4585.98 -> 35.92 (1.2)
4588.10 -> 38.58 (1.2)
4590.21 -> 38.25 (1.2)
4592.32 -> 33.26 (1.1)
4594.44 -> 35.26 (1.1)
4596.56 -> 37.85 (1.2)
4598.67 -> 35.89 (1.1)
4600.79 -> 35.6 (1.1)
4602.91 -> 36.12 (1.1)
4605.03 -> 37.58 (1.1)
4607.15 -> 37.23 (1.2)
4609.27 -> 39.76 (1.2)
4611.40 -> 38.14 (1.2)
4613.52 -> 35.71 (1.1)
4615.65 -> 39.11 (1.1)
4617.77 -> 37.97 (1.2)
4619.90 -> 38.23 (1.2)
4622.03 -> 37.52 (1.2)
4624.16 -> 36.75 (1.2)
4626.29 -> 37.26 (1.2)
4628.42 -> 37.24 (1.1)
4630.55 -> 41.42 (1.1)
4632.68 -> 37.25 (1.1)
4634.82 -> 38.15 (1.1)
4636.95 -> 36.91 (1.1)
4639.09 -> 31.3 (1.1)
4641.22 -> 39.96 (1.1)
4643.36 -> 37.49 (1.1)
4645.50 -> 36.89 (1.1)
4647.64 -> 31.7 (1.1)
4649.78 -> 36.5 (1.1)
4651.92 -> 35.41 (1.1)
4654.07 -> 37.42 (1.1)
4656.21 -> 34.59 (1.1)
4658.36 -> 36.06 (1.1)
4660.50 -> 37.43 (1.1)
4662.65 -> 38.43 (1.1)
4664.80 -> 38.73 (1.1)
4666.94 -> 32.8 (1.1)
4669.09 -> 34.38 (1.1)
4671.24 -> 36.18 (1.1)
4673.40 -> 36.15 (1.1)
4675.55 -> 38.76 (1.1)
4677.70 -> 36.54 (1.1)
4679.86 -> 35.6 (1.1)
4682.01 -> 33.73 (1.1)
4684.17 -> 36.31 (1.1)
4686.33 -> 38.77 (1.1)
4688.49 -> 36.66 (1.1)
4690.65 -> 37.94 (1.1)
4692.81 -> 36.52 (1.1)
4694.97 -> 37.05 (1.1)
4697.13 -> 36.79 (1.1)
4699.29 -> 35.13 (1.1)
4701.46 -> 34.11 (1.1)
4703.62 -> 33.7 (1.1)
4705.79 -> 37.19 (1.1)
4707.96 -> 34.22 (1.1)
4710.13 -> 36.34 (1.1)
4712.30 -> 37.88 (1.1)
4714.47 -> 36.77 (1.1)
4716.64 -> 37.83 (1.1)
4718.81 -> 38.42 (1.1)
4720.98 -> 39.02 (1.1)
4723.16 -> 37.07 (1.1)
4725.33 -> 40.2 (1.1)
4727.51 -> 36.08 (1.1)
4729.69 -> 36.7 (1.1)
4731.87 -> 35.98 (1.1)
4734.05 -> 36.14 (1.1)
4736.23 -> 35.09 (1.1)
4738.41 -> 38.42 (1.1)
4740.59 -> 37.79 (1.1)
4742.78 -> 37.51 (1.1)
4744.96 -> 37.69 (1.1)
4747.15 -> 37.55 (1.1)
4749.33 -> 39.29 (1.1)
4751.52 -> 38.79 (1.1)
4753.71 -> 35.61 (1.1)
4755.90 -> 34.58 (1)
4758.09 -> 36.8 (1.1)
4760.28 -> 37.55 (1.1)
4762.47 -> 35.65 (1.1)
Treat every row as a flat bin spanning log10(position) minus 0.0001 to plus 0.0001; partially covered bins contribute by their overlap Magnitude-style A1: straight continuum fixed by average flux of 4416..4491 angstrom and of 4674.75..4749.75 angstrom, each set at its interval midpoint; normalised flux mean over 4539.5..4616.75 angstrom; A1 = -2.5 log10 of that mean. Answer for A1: -0.05 mag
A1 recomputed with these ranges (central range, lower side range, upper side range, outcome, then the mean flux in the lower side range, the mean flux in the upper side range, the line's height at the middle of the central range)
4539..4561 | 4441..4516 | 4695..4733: -0.029 mag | 35.2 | 36.7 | 35.7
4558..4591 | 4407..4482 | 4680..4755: -0.063 mag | 33.5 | 36.9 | 35.1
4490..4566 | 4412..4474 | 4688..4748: -0.056 mag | 33.3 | 36.9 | 34.4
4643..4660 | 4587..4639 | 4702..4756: 0.043 mag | 37.3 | 37.1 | 37.2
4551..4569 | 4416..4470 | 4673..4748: -0.087 mag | 33.1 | 36.8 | 34.7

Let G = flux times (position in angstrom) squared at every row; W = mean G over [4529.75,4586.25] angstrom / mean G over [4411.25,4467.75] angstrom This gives 1.16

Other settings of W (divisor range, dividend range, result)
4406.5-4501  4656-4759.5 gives 1.21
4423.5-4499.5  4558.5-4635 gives 1.16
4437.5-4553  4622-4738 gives 1.12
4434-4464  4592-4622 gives 1.22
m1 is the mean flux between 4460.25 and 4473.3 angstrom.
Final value 34.3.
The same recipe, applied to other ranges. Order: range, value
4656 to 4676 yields 36.3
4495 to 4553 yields 35.9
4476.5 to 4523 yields 36.6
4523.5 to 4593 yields 36.1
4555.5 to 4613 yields 37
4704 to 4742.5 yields 37.1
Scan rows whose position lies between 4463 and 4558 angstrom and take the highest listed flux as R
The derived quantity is 39.01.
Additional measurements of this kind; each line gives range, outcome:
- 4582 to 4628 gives 39.76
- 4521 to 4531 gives 34.24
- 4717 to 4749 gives 40.2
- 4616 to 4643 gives 41.42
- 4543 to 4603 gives 39.39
